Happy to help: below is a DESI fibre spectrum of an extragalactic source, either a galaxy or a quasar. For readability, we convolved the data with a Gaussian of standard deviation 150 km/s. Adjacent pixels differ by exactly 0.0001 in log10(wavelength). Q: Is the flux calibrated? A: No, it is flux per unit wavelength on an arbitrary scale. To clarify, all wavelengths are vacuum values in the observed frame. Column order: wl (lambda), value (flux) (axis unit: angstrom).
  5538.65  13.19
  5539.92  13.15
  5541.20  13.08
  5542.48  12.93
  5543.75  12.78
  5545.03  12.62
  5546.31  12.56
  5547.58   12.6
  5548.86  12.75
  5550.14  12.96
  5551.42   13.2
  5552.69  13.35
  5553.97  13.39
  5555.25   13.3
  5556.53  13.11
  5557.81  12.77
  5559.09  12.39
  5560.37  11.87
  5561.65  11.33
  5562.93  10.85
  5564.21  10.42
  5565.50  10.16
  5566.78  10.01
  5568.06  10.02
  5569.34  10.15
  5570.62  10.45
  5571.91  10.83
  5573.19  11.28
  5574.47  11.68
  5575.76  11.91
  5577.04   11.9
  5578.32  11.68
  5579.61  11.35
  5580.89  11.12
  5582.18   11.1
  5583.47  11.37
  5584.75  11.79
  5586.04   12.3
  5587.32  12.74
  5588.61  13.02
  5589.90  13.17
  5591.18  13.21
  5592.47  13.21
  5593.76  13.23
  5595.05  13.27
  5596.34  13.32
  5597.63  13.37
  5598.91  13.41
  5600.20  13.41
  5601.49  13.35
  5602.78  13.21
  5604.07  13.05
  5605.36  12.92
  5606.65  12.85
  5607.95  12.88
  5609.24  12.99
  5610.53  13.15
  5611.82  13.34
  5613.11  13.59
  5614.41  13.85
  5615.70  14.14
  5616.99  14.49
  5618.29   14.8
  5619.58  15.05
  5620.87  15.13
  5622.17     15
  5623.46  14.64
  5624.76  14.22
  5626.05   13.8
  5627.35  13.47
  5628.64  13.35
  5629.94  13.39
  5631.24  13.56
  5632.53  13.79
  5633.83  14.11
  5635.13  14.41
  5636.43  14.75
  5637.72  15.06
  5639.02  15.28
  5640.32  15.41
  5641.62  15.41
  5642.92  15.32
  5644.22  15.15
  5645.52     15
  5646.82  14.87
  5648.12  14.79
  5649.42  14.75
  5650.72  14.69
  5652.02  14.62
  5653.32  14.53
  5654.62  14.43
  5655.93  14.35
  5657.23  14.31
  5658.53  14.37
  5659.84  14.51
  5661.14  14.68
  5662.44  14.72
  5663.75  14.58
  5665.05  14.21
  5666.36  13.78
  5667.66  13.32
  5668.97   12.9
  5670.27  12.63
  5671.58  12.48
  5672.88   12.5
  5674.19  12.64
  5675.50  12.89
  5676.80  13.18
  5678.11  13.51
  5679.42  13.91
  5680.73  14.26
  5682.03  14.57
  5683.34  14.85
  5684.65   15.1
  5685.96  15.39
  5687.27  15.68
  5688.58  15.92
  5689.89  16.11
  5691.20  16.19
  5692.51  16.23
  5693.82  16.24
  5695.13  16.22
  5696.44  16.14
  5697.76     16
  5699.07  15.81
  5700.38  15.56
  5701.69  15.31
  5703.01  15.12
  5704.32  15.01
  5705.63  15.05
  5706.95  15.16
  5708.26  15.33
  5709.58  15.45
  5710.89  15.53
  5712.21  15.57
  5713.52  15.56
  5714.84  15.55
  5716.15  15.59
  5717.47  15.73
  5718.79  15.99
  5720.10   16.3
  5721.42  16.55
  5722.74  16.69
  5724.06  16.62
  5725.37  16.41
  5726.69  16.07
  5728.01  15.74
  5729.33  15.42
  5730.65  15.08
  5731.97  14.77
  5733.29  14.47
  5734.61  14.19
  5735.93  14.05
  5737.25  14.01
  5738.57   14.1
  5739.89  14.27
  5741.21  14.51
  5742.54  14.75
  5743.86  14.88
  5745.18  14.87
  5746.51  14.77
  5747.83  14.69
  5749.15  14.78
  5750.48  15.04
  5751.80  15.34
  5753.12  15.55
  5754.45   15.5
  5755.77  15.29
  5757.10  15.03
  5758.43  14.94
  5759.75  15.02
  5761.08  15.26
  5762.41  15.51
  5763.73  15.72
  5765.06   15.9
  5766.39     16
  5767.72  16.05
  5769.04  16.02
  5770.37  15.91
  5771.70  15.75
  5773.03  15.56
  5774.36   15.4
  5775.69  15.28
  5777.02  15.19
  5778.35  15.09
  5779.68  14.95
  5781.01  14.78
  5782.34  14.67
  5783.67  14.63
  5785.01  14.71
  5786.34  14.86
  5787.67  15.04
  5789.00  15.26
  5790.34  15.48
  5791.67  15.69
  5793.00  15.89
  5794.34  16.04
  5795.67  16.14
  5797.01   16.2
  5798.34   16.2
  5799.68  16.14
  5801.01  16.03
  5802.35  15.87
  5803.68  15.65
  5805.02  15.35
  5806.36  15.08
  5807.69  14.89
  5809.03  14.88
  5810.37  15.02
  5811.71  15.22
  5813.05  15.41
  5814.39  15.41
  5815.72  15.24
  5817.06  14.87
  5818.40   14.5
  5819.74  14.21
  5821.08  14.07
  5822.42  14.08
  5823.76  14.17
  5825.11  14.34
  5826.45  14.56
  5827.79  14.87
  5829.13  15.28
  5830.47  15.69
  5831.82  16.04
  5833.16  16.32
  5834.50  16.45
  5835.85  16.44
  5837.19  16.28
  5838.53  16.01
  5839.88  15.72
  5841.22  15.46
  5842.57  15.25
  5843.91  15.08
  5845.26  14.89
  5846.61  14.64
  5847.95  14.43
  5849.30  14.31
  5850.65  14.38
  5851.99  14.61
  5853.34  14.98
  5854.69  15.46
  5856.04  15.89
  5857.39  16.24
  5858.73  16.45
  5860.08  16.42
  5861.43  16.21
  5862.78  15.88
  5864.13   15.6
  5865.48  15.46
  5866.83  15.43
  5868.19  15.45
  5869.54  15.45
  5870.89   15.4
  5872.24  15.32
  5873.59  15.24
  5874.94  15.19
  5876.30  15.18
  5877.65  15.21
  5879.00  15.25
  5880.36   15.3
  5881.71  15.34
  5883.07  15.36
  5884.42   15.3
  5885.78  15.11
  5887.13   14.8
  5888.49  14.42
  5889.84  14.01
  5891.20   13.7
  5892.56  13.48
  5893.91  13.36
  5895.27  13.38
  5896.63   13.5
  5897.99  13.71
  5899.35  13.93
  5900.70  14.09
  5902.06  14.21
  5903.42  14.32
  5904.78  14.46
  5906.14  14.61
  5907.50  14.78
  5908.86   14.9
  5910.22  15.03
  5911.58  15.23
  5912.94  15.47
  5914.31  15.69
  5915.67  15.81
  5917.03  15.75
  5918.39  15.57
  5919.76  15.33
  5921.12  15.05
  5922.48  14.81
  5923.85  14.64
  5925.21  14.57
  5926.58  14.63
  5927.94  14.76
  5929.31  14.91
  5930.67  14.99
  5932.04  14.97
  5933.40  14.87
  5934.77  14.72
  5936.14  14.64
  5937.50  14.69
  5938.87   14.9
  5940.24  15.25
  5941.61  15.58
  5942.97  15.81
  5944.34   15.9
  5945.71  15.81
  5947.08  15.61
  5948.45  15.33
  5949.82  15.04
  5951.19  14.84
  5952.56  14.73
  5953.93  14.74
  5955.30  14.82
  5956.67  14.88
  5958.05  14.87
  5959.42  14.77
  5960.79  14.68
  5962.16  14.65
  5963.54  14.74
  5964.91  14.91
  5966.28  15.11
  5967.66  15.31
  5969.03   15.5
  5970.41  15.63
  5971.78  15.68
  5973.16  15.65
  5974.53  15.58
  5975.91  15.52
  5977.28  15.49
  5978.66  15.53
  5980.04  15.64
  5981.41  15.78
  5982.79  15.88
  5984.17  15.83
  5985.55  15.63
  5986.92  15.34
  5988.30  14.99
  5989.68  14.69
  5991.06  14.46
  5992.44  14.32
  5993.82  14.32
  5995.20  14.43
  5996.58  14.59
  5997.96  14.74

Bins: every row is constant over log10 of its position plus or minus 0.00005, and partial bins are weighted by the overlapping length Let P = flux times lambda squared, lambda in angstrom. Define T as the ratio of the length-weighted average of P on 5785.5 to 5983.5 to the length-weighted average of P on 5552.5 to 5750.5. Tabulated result 1.2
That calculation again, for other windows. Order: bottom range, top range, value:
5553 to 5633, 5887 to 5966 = 1.31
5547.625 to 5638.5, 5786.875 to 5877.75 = 1.30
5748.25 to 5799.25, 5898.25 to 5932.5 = 1.01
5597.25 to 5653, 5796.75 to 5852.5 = 1.15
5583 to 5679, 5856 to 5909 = 1.18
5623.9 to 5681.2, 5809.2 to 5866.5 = 1.15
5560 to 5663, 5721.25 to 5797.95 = 1.21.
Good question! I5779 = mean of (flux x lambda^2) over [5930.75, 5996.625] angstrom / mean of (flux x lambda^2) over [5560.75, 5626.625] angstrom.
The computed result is 1.4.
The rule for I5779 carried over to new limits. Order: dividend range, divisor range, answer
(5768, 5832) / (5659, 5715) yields 1.07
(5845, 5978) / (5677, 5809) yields 1.04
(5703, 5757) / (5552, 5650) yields 1.22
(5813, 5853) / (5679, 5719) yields 1.02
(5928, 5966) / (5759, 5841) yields 1.03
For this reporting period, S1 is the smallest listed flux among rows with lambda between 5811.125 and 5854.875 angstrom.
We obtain 14.07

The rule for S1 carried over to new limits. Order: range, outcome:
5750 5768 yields 14.94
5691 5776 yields 14.01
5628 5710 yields 12.48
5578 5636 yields 11.1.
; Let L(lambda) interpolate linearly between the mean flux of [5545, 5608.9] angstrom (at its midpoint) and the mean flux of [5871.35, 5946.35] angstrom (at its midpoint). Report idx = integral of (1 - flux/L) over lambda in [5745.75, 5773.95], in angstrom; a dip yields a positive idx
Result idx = -3.56 angstrom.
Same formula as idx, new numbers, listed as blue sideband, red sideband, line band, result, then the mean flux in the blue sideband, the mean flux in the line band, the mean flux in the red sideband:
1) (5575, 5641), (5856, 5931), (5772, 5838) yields -3.7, 13.4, 15.3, 15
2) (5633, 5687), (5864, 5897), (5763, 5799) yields -2.2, 14.3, 15.5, 14.8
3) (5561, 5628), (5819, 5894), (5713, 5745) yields -3.1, 12.6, 15.3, 15.2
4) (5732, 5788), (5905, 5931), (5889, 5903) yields 1.2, 15.1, 13.8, 15.1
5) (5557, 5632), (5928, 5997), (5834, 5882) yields -3.4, 12.7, 15.5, 15.1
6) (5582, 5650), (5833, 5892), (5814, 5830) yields 0.5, 13.8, 14.6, 15.3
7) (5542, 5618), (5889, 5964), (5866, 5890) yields -1.2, 12.4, 15.2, 14.8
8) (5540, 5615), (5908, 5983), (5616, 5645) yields -3.9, 12.4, 14.5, 15.2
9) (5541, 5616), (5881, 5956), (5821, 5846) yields -2.0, 12.4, 15.3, 14.8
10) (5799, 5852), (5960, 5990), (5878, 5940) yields 2.3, 15.2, 14.7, 15.4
